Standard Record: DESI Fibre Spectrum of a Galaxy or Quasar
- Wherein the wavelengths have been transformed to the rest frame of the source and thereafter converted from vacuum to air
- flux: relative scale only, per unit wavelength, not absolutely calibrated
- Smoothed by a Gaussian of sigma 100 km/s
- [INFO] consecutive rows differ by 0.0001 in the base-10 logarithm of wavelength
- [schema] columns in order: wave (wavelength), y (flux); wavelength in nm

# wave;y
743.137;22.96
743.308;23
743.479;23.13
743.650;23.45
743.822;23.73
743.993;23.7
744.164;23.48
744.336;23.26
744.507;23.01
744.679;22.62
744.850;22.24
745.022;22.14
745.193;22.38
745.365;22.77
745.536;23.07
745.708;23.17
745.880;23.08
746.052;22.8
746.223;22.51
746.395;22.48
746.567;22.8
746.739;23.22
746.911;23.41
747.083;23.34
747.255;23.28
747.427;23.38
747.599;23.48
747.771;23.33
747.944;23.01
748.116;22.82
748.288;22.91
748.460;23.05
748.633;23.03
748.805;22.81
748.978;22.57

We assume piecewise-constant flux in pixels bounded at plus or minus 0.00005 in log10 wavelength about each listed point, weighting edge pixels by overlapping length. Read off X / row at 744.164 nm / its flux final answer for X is 23.48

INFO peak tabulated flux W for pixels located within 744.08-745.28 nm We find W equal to 23.48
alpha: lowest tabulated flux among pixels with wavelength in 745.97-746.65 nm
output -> 22.48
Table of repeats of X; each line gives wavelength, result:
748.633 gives 23.03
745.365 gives 22.77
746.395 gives 22.48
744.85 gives 22.24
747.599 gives 23.48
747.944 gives 23.01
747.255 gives 23.28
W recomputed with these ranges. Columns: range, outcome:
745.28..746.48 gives 23.17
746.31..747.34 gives 23.41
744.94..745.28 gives 22.38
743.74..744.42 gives 23.73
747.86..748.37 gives 23.01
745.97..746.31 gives 22.8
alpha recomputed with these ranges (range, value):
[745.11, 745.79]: 22.38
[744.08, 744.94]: 22.24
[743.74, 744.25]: 23.48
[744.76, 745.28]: 22.14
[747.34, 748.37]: 22.82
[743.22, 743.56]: 23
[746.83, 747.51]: 23.28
